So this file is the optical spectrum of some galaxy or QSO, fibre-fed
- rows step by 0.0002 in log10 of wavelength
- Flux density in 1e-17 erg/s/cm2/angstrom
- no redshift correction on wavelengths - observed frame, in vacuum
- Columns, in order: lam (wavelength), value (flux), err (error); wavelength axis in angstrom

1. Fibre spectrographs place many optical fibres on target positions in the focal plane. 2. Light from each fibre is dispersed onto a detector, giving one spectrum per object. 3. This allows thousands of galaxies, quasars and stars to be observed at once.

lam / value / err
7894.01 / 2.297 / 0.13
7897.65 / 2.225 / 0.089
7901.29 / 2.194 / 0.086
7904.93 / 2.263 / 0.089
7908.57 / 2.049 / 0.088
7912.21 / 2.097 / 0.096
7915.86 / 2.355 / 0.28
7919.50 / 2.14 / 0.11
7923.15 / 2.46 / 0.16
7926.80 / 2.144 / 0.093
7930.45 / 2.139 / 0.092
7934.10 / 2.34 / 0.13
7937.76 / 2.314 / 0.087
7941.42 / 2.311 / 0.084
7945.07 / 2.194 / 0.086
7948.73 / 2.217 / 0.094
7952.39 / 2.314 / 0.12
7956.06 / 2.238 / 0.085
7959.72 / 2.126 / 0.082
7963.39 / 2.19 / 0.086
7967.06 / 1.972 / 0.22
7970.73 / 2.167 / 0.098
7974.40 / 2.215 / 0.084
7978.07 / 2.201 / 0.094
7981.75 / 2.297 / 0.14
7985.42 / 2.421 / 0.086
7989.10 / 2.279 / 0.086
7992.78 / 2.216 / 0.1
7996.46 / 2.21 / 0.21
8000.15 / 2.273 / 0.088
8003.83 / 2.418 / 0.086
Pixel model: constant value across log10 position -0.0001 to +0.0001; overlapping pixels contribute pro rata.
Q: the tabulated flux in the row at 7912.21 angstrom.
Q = 2.097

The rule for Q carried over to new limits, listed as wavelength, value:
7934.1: 2.34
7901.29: 2.194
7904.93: 2.263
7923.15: 2.46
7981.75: 2.297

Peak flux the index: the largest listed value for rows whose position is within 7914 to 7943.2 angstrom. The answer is 2.46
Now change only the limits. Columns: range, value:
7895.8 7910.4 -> 2.263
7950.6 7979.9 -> 2.314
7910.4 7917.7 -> 2.355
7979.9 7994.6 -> 2.421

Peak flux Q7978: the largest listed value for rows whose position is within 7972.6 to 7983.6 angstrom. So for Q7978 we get 2.297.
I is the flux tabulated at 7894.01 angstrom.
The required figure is 2.297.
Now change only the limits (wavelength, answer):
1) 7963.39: 2.19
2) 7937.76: 2.314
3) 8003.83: 2.418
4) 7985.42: 2.421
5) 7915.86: 2.355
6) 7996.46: 2.21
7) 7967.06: 1.972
